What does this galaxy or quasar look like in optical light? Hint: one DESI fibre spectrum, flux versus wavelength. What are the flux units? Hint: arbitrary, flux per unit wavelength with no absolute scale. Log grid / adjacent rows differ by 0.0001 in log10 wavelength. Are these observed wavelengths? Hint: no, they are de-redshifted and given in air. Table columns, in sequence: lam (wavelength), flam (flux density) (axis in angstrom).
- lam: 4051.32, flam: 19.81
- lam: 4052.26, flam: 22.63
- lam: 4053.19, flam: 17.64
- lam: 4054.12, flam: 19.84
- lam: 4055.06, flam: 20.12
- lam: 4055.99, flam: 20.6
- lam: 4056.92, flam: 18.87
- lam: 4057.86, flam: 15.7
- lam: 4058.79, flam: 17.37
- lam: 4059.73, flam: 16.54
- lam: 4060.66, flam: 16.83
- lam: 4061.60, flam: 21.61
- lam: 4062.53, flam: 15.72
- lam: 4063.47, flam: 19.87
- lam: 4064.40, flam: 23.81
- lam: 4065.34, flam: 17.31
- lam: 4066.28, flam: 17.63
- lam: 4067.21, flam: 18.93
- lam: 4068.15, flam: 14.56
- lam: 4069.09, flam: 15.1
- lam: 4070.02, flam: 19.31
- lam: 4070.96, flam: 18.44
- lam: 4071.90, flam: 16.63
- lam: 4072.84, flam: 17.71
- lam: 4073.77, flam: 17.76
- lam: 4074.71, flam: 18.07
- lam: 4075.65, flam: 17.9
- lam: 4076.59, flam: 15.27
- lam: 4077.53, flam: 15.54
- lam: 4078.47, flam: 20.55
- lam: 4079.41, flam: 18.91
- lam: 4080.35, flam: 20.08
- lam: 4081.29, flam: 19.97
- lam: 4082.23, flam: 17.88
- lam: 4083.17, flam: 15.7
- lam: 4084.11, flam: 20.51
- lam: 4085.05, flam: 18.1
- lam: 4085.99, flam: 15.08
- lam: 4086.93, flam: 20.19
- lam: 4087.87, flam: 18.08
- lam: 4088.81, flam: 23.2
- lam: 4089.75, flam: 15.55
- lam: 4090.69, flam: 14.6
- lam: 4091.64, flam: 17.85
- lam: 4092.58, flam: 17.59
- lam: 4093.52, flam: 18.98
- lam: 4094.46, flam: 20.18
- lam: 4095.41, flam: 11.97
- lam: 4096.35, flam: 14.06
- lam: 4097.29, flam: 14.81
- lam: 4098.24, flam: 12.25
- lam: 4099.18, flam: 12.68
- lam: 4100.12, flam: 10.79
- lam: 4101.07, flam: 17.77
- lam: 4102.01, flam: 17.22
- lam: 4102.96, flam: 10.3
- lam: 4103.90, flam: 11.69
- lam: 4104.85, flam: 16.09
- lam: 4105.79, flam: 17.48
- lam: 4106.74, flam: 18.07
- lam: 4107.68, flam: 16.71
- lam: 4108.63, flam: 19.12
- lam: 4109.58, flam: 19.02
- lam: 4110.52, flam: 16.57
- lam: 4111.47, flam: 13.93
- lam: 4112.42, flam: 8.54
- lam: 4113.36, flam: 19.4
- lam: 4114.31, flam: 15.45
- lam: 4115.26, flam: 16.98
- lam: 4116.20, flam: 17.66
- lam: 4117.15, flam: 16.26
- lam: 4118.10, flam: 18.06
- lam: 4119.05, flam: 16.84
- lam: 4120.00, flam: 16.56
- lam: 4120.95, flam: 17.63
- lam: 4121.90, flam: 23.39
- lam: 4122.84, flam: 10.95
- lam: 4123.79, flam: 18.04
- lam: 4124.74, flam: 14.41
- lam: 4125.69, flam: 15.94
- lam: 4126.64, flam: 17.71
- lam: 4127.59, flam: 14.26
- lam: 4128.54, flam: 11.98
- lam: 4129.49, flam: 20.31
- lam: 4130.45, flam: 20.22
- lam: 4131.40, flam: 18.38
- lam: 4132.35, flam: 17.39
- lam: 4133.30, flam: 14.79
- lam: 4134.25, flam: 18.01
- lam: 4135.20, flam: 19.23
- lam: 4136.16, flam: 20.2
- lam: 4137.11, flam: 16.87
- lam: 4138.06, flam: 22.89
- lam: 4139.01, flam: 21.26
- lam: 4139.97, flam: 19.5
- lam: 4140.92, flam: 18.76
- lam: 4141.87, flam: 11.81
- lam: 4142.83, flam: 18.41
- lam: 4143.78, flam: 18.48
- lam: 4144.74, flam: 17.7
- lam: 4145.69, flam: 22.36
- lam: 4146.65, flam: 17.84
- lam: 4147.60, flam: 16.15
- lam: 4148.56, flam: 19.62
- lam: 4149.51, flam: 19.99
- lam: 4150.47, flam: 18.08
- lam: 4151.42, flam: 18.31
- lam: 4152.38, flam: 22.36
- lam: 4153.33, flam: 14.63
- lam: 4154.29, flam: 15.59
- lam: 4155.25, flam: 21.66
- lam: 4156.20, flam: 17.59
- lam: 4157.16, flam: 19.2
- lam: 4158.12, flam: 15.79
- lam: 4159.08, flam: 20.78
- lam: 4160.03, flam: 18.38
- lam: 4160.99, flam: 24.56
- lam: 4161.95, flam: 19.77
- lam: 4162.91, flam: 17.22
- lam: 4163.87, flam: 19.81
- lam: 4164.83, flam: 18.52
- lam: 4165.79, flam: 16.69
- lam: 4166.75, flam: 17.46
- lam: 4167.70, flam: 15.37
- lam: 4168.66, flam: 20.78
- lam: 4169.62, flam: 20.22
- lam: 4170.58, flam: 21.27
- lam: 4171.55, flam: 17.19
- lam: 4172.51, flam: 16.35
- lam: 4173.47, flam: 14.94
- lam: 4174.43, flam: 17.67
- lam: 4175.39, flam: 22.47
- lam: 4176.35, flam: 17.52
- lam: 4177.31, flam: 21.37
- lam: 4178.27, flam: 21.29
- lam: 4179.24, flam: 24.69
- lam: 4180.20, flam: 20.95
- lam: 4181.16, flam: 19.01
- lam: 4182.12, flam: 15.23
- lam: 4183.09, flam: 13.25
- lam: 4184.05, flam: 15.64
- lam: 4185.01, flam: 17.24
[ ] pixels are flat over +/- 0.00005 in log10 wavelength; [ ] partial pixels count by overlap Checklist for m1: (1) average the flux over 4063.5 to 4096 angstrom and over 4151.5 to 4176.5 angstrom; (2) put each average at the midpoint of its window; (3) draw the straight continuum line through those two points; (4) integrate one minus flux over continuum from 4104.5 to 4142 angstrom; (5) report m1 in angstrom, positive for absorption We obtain 2.2 angstrom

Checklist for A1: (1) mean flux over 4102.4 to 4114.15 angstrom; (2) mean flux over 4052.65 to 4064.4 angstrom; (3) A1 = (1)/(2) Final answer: 0.8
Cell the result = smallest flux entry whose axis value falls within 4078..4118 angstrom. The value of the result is 8.54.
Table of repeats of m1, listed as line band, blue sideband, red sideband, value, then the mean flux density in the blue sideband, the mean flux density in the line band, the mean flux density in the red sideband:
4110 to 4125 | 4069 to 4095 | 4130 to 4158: 1.6 angstrom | 18.1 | 16.3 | 18.5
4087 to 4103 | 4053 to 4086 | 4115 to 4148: 1.7 angstrom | 18.1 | 16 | 17.6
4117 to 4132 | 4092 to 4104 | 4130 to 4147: 0.3 angstrom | 14.8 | 16.9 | 18.6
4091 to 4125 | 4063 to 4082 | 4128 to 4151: 4.2 angstrom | 18.2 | 16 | 18.3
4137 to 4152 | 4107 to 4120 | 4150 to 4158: -0.7 angstrom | 16.5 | 18.7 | 18.3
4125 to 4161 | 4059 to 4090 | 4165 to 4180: 1.0 angstrom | 18.1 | 18.2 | 19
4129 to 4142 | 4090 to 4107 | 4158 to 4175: -1.3 angstrom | 15.2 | 18.7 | 18.6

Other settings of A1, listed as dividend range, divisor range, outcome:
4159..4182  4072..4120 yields 1.15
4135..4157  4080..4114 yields 1.14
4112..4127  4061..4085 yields 0.91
